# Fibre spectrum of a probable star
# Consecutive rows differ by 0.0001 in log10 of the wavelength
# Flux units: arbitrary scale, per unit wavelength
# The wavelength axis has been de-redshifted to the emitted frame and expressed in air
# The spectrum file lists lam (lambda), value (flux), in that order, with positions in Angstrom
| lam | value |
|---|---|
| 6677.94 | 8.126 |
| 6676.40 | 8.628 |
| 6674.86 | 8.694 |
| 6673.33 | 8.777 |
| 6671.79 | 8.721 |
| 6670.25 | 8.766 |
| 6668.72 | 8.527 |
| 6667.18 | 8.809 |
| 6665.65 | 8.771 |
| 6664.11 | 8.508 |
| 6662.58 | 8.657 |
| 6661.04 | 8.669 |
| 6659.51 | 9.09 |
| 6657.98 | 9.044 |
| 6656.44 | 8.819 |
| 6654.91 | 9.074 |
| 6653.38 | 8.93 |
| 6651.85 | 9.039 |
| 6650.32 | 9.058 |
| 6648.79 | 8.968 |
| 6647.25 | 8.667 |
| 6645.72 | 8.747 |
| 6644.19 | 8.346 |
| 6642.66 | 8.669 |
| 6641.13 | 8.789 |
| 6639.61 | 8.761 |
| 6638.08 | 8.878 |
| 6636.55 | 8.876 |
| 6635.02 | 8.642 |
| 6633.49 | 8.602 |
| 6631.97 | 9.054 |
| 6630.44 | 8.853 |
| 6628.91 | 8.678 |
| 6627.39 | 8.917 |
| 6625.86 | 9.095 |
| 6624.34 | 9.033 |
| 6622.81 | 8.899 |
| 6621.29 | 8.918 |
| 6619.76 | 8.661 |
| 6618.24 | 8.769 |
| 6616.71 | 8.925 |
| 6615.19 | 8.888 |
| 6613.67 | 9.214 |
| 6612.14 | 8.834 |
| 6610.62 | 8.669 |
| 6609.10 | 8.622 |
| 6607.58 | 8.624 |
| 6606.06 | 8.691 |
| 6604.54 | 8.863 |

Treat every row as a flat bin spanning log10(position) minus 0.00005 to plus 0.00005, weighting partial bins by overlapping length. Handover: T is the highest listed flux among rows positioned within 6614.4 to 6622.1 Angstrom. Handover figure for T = 8.925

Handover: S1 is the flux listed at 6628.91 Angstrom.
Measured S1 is 8.678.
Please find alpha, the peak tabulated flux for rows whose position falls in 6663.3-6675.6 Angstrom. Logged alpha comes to 8.809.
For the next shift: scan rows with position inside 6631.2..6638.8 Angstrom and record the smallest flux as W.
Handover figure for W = 8.602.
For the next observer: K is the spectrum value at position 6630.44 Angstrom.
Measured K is 8.853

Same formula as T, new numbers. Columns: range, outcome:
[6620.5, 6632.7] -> 9.095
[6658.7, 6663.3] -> 9.09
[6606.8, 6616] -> 9.214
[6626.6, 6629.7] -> 8.917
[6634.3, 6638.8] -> 8.878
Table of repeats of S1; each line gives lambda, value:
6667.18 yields 8.809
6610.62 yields 8.669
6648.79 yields 8.968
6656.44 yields 8.819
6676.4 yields 8.628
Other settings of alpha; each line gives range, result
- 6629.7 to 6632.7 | 9.054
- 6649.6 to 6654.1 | 9.058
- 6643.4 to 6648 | 8.747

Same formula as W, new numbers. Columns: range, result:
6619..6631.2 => 8.661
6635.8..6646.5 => 8.346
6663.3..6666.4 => 8.508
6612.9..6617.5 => 8.888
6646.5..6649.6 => 8.667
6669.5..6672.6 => 8.721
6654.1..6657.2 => 8.819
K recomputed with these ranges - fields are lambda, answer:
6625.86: 9.095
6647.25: 8.667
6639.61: 8.761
